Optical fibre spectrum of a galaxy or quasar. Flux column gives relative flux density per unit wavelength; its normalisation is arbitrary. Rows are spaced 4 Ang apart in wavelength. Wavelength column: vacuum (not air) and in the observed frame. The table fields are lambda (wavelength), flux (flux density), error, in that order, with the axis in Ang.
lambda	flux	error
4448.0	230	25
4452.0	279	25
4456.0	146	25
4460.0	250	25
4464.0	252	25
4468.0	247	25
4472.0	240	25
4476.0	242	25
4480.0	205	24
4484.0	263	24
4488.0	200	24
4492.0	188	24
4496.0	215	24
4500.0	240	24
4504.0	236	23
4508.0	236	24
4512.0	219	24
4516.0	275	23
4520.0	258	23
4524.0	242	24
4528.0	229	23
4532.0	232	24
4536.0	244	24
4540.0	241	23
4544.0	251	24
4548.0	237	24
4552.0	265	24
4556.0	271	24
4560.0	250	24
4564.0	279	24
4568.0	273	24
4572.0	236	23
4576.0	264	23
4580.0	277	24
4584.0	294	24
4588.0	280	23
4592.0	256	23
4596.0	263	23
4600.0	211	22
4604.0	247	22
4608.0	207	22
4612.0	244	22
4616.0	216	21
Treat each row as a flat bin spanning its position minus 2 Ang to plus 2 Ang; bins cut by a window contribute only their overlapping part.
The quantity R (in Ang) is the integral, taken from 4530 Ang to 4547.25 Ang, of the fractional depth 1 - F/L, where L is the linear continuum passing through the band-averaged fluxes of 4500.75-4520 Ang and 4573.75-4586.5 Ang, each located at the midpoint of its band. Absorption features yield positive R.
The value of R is 1.0 Ang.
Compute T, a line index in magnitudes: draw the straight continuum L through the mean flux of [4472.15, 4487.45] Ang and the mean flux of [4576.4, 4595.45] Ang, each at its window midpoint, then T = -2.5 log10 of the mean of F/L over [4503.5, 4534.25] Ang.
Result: 0.03 mag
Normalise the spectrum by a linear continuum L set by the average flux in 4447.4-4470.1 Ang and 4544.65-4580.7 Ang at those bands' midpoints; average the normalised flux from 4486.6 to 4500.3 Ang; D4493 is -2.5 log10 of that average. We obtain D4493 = 0.17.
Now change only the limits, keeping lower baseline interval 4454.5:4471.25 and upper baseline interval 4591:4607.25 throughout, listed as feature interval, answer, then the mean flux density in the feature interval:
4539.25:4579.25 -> -0.093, 258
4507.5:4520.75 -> -0.067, 247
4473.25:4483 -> 0.000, 229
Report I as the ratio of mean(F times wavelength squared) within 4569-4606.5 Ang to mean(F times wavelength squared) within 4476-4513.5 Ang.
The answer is 1.20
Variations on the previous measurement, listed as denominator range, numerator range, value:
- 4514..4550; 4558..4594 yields 1.11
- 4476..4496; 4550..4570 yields 1.28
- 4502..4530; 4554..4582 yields 1.12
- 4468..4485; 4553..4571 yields 1.17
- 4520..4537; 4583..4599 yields 1.15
